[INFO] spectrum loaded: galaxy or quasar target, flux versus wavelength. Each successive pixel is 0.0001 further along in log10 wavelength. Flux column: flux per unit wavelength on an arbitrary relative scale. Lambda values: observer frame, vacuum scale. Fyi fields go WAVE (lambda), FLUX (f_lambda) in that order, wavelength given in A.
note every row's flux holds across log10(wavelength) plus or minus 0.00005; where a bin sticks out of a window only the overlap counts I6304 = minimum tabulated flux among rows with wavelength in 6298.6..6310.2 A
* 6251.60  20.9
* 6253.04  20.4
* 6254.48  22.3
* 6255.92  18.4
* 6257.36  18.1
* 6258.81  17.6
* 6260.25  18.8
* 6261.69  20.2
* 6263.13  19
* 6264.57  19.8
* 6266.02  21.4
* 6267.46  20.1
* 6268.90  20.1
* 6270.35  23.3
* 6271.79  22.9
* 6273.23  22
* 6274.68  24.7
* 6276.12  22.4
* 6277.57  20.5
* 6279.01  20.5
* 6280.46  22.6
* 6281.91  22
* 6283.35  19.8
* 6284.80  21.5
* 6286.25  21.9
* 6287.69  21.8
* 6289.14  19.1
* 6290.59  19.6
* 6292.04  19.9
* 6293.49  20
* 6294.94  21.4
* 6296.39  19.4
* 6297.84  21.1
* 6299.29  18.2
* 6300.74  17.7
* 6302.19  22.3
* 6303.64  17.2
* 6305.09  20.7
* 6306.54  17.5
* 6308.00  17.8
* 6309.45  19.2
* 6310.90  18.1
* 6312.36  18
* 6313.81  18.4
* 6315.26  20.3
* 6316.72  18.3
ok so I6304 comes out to 17.2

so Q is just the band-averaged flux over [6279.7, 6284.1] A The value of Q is 21.4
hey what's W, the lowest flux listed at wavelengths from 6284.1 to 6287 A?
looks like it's 21.5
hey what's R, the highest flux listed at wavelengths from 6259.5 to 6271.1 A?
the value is 23.3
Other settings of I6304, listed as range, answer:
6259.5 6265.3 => 18.8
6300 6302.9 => 17.7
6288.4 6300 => 18.2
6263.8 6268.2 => 19.8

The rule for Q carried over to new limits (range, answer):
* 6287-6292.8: 20.1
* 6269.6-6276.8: 23.1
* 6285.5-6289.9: 20.9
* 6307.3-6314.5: 18.3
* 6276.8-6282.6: 21.4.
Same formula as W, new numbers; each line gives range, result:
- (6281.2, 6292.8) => 19.1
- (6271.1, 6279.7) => 20.5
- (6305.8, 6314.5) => 17.5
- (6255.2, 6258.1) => 18.1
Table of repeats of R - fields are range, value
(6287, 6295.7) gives 21.8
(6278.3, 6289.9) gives 22.6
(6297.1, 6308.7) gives 22.3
